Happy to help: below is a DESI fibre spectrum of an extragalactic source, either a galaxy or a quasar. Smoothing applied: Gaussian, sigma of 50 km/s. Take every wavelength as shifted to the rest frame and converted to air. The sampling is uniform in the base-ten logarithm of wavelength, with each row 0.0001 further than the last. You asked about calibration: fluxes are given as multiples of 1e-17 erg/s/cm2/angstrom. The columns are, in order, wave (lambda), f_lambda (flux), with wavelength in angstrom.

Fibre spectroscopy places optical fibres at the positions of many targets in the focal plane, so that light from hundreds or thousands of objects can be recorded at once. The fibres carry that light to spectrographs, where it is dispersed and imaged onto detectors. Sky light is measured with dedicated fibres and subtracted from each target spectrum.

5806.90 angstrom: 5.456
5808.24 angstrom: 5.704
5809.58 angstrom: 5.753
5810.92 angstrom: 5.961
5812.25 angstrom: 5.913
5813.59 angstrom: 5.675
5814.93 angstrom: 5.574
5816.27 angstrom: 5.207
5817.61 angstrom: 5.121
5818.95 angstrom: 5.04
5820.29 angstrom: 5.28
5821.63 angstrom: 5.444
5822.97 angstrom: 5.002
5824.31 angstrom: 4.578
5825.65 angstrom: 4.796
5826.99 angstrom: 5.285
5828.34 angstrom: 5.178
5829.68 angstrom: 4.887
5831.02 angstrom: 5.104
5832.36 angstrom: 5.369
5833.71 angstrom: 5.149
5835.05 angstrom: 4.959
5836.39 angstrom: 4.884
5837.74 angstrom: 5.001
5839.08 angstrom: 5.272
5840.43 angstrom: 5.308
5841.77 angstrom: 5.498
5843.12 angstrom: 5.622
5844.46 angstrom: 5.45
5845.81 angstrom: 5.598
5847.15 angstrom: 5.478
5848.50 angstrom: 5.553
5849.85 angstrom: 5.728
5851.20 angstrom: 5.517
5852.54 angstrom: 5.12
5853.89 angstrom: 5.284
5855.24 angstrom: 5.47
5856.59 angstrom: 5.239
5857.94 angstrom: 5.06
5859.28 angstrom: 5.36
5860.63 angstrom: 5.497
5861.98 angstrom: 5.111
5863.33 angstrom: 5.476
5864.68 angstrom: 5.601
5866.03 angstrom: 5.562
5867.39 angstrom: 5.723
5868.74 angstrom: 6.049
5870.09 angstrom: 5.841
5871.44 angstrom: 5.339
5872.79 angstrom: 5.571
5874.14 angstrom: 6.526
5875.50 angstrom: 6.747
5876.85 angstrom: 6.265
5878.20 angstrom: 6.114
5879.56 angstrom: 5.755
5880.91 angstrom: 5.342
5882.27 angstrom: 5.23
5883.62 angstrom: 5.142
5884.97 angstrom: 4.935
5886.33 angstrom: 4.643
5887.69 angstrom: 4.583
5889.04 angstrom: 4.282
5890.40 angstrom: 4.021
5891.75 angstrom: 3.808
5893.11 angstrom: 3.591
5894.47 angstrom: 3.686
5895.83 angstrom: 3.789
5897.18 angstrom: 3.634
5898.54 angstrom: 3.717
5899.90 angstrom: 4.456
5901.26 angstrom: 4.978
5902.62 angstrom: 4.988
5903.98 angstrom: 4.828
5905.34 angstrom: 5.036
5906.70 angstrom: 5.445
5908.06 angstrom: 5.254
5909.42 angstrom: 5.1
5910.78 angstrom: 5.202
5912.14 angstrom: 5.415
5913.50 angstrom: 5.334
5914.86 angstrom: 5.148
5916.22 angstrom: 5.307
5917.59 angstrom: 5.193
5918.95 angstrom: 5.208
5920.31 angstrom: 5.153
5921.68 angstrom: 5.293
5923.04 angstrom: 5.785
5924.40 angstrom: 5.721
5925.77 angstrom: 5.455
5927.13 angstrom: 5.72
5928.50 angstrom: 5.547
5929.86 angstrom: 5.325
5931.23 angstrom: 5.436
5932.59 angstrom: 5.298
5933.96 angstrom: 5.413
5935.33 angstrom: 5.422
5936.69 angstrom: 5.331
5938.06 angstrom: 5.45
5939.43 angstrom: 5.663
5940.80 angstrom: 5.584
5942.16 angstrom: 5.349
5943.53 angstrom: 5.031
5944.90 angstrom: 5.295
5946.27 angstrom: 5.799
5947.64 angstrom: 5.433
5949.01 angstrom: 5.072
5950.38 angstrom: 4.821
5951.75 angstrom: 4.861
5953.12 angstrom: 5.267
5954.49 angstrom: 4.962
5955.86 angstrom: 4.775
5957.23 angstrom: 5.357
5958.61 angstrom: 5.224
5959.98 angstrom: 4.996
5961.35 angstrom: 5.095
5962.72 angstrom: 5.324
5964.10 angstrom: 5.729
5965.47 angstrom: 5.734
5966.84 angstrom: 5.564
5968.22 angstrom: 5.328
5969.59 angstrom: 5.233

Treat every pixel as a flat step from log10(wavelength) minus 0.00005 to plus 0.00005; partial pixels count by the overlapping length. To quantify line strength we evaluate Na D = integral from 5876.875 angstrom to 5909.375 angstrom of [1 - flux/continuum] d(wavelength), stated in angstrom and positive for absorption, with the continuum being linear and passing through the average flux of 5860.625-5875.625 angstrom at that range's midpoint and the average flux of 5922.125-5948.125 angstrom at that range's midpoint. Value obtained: 5.4 angstrom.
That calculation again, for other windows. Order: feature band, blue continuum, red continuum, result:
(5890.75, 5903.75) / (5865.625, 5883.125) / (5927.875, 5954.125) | 3.60 angstrom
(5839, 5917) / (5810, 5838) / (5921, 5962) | 1.26 angstrom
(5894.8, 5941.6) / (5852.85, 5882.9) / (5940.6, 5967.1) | 2.18 angstrom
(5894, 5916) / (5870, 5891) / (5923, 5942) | 2.70 angstrom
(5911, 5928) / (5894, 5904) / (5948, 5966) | -3.07 angstrom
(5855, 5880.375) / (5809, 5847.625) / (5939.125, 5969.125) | -2.00 angstrom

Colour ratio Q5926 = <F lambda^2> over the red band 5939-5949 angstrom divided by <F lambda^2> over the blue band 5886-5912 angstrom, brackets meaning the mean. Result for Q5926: 1.2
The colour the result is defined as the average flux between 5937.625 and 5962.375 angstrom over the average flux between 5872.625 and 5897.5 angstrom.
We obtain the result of 1.06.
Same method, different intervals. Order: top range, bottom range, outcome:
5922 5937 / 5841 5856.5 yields 1.00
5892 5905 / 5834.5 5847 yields 0.79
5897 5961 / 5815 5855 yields 0.99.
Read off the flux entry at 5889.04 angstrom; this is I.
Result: 4.282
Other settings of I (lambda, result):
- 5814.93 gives 5.574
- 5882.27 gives 5.23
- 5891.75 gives 3.808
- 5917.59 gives 5.193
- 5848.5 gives 5.553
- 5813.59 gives 5.675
